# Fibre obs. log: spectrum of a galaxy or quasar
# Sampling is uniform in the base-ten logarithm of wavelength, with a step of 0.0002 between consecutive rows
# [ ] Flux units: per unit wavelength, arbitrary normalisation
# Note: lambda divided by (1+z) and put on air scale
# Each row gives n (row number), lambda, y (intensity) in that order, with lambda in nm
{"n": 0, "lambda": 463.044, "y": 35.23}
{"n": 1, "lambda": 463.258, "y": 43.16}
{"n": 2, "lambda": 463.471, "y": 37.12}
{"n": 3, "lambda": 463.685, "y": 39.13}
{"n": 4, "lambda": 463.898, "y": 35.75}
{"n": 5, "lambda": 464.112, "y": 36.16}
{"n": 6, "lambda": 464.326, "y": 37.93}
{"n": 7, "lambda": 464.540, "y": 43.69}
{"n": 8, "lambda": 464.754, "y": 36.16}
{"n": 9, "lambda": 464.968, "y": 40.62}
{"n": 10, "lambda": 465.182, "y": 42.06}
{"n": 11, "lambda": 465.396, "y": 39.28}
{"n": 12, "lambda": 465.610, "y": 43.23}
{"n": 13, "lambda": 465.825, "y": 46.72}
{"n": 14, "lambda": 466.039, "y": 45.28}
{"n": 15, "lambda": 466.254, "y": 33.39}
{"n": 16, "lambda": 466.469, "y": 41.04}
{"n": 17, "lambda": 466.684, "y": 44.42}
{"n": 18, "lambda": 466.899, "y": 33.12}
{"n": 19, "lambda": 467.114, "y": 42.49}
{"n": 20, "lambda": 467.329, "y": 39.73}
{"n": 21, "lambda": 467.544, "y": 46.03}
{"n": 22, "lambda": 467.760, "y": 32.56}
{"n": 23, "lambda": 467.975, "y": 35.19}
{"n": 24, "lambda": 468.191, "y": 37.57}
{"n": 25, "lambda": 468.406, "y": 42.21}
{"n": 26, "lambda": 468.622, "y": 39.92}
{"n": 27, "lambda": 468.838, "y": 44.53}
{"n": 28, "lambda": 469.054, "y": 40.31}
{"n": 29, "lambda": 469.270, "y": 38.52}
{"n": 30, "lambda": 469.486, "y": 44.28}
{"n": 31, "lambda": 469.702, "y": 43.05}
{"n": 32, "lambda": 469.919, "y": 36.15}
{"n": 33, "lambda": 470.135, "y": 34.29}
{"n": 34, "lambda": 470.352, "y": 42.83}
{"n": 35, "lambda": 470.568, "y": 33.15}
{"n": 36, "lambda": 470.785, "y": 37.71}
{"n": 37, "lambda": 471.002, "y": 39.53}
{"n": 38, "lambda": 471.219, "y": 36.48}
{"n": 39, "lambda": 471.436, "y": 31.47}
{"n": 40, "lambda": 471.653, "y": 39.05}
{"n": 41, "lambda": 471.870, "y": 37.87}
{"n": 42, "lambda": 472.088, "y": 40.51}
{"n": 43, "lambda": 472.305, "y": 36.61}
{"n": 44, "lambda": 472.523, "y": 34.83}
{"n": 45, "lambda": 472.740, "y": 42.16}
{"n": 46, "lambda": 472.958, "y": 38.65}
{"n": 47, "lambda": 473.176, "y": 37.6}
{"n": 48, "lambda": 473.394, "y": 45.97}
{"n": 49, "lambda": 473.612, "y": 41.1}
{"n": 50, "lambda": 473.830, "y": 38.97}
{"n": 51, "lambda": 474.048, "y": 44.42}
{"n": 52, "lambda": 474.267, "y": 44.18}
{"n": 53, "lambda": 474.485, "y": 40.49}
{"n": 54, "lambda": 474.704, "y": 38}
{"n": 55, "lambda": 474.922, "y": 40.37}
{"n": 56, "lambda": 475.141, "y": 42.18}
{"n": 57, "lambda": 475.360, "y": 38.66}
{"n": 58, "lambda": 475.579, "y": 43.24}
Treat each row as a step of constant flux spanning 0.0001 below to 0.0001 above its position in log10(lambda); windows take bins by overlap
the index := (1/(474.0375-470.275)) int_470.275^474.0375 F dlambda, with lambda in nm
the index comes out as 38.6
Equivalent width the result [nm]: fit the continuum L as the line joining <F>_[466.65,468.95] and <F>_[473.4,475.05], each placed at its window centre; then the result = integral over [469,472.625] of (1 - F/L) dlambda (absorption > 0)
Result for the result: 0.22 nm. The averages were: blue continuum 39.7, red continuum 41.4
